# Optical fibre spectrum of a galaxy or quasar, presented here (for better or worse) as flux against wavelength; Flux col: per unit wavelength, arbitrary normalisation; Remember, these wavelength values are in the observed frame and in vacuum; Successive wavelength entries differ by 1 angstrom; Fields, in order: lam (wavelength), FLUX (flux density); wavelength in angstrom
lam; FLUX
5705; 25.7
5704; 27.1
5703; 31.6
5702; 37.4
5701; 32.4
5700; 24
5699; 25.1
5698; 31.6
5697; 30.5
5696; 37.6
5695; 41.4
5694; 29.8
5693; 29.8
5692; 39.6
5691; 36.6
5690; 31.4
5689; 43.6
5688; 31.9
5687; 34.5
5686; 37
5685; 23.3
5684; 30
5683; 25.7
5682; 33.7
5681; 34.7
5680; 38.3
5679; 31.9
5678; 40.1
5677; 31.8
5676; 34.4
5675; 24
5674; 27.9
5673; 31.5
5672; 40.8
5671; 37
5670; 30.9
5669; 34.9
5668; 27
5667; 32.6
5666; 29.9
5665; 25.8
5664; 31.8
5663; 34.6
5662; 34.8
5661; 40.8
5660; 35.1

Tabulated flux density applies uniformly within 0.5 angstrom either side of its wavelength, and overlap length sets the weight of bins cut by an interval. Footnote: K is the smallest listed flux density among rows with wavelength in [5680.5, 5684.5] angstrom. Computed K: 25.7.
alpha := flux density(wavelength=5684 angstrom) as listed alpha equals 30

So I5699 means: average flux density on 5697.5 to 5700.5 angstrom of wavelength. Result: 26.9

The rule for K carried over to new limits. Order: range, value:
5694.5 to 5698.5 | 30.5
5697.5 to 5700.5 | 24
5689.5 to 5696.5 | 29.8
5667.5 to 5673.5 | 27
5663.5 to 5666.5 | 25.8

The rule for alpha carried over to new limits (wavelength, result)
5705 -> 25.7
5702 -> 37.4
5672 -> 40.8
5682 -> 33.7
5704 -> 27.1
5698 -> 31.6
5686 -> 37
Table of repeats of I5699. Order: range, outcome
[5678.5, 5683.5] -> 32.9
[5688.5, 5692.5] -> 37.8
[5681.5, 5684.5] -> 29.8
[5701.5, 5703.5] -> 34.5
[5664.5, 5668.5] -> 28.8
